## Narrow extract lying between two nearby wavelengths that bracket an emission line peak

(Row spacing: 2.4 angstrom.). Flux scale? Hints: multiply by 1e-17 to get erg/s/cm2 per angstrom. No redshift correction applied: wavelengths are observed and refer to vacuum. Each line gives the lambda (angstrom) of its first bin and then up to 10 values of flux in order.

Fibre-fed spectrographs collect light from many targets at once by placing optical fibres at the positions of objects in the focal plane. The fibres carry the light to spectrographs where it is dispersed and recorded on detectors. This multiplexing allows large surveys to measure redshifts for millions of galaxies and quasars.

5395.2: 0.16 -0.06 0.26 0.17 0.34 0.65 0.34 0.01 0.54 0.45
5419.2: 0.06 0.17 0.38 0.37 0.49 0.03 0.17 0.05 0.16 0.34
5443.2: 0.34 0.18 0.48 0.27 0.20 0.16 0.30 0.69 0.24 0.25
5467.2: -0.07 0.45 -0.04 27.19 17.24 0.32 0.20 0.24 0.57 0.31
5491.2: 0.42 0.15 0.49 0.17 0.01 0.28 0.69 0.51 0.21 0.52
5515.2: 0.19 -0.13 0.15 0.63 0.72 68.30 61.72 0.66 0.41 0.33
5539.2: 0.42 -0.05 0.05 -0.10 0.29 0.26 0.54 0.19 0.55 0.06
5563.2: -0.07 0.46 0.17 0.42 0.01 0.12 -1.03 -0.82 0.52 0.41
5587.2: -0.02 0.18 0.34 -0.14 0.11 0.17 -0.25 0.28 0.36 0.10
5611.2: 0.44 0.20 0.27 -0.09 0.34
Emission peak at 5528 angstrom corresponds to [O III]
